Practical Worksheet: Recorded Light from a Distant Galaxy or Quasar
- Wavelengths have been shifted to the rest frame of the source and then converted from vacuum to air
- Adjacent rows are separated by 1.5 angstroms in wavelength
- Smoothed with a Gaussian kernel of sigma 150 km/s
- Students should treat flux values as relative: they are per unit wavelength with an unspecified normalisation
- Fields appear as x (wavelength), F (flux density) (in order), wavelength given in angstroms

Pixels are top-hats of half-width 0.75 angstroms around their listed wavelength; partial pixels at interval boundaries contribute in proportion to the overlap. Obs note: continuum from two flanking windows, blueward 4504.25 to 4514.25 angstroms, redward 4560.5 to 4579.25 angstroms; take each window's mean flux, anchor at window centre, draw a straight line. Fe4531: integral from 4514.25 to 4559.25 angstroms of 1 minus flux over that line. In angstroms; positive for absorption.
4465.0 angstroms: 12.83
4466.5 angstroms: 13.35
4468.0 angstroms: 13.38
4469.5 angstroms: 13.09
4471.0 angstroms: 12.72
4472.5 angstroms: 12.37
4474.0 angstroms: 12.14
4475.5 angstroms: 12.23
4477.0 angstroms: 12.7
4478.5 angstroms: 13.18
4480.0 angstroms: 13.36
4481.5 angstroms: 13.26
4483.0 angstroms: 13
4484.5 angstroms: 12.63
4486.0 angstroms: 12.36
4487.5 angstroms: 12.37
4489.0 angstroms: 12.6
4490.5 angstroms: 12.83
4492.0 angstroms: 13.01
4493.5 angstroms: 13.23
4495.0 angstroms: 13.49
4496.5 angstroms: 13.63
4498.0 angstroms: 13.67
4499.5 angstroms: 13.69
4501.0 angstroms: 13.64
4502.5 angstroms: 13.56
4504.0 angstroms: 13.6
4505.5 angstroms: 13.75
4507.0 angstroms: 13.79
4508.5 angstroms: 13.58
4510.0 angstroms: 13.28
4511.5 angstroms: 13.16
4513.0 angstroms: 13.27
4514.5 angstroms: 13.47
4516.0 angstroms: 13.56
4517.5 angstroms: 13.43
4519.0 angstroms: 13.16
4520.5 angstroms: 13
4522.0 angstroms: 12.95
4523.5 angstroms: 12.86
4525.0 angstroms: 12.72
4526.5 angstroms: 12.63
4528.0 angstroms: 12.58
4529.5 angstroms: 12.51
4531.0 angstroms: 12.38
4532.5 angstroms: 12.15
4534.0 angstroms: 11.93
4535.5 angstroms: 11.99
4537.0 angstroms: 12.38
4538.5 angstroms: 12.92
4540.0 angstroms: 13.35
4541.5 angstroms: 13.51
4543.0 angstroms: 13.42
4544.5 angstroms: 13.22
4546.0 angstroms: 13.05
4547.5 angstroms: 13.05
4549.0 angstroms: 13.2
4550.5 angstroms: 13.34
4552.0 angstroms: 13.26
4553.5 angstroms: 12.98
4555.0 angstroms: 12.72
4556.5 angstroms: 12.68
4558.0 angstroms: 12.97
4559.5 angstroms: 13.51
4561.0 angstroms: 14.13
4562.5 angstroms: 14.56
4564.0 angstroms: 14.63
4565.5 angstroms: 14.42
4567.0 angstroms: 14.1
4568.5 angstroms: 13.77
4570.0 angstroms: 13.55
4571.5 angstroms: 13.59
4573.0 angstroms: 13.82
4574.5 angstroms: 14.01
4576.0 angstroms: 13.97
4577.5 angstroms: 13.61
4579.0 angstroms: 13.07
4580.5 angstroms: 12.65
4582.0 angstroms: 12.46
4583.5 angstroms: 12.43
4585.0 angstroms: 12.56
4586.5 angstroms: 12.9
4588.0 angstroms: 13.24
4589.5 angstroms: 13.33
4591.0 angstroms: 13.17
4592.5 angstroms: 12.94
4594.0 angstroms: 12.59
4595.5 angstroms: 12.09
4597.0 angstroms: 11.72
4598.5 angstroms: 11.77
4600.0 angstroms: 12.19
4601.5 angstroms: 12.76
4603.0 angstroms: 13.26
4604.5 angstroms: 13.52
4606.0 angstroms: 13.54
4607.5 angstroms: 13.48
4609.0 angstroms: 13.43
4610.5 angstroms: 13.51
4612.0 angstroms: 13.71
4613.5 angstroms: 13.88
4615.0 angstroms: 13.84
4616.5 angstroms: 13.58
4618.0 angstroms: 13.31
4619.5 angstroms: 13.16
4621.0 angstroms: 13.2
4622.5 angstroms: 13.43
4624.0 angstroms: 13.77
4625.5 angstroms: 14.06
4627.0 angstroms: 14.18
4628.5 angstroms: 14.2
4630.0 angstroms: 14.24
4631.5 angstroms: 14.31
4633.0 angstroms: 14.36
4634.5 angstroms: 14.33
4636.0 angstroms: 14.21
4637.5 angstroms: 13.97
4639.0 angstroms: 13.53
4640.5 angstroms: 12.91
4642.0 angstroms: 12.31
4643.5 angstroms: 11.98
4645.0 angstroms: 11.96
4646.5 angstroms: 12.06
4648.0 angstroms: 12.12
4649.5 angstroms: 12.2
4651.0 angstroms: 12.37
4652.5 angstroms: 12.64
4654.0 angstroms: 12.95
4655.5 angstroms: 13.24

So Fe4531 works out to 2.6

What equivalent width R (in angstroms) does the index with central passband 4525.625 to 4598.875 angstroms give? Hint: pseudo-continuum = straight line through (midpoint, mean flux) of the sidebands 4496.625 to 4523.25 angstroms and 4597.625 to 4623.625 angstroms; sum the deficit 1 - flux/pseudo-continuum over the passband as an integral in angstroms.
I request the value 1.5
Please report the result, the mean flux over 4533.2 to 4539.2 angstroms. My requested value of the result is 12.3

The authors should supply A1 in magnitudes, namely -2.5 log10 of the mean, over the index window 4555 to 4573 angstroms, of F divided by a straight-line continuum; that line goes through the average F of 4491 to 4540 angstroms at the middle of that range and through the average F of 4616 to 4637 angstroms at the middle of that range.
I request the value -0.03 mag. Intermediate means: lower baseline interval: 13.1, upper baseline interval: 13.9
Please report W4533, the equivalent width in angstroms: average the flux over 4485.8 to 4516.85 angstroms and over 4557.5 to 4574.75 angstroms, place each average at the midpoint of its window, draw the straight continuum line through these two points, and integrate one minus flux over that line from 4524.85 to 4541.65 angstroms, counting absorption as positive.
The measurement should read 1.3 angstroms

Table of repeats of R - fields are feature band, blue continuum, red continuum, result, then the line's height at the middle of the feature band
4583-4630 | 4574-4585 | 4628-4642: 1.04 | 13.5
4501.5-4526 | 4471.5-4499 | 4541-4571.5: -0.33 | 13.1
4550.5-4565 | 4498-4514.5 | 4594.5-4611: -0.38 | 13.2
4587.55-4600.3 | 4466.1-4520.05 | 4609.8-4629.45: 0.96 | 13.6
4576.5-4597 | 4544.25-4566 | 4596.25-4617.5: 0.69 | 13.3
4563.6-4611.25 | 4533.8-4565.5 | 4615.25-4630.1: 1.02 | 13.5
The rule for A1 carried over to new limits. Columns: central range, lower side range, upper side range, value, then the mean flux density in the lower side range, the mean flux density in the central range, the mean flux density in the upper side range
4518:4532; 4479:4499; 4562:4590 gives 0.04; 13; 12.8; 13.5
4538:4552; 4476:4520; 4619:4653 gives 0.00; 13.2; 13.2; 13.3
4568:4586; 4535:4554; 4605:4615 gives 0.00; 13.1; 13.3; 13.6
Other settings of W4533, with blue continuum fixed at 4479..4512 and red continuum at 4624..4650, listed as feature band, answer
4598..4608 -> 0.3 angstroms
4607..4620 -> -0.2 angstroms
